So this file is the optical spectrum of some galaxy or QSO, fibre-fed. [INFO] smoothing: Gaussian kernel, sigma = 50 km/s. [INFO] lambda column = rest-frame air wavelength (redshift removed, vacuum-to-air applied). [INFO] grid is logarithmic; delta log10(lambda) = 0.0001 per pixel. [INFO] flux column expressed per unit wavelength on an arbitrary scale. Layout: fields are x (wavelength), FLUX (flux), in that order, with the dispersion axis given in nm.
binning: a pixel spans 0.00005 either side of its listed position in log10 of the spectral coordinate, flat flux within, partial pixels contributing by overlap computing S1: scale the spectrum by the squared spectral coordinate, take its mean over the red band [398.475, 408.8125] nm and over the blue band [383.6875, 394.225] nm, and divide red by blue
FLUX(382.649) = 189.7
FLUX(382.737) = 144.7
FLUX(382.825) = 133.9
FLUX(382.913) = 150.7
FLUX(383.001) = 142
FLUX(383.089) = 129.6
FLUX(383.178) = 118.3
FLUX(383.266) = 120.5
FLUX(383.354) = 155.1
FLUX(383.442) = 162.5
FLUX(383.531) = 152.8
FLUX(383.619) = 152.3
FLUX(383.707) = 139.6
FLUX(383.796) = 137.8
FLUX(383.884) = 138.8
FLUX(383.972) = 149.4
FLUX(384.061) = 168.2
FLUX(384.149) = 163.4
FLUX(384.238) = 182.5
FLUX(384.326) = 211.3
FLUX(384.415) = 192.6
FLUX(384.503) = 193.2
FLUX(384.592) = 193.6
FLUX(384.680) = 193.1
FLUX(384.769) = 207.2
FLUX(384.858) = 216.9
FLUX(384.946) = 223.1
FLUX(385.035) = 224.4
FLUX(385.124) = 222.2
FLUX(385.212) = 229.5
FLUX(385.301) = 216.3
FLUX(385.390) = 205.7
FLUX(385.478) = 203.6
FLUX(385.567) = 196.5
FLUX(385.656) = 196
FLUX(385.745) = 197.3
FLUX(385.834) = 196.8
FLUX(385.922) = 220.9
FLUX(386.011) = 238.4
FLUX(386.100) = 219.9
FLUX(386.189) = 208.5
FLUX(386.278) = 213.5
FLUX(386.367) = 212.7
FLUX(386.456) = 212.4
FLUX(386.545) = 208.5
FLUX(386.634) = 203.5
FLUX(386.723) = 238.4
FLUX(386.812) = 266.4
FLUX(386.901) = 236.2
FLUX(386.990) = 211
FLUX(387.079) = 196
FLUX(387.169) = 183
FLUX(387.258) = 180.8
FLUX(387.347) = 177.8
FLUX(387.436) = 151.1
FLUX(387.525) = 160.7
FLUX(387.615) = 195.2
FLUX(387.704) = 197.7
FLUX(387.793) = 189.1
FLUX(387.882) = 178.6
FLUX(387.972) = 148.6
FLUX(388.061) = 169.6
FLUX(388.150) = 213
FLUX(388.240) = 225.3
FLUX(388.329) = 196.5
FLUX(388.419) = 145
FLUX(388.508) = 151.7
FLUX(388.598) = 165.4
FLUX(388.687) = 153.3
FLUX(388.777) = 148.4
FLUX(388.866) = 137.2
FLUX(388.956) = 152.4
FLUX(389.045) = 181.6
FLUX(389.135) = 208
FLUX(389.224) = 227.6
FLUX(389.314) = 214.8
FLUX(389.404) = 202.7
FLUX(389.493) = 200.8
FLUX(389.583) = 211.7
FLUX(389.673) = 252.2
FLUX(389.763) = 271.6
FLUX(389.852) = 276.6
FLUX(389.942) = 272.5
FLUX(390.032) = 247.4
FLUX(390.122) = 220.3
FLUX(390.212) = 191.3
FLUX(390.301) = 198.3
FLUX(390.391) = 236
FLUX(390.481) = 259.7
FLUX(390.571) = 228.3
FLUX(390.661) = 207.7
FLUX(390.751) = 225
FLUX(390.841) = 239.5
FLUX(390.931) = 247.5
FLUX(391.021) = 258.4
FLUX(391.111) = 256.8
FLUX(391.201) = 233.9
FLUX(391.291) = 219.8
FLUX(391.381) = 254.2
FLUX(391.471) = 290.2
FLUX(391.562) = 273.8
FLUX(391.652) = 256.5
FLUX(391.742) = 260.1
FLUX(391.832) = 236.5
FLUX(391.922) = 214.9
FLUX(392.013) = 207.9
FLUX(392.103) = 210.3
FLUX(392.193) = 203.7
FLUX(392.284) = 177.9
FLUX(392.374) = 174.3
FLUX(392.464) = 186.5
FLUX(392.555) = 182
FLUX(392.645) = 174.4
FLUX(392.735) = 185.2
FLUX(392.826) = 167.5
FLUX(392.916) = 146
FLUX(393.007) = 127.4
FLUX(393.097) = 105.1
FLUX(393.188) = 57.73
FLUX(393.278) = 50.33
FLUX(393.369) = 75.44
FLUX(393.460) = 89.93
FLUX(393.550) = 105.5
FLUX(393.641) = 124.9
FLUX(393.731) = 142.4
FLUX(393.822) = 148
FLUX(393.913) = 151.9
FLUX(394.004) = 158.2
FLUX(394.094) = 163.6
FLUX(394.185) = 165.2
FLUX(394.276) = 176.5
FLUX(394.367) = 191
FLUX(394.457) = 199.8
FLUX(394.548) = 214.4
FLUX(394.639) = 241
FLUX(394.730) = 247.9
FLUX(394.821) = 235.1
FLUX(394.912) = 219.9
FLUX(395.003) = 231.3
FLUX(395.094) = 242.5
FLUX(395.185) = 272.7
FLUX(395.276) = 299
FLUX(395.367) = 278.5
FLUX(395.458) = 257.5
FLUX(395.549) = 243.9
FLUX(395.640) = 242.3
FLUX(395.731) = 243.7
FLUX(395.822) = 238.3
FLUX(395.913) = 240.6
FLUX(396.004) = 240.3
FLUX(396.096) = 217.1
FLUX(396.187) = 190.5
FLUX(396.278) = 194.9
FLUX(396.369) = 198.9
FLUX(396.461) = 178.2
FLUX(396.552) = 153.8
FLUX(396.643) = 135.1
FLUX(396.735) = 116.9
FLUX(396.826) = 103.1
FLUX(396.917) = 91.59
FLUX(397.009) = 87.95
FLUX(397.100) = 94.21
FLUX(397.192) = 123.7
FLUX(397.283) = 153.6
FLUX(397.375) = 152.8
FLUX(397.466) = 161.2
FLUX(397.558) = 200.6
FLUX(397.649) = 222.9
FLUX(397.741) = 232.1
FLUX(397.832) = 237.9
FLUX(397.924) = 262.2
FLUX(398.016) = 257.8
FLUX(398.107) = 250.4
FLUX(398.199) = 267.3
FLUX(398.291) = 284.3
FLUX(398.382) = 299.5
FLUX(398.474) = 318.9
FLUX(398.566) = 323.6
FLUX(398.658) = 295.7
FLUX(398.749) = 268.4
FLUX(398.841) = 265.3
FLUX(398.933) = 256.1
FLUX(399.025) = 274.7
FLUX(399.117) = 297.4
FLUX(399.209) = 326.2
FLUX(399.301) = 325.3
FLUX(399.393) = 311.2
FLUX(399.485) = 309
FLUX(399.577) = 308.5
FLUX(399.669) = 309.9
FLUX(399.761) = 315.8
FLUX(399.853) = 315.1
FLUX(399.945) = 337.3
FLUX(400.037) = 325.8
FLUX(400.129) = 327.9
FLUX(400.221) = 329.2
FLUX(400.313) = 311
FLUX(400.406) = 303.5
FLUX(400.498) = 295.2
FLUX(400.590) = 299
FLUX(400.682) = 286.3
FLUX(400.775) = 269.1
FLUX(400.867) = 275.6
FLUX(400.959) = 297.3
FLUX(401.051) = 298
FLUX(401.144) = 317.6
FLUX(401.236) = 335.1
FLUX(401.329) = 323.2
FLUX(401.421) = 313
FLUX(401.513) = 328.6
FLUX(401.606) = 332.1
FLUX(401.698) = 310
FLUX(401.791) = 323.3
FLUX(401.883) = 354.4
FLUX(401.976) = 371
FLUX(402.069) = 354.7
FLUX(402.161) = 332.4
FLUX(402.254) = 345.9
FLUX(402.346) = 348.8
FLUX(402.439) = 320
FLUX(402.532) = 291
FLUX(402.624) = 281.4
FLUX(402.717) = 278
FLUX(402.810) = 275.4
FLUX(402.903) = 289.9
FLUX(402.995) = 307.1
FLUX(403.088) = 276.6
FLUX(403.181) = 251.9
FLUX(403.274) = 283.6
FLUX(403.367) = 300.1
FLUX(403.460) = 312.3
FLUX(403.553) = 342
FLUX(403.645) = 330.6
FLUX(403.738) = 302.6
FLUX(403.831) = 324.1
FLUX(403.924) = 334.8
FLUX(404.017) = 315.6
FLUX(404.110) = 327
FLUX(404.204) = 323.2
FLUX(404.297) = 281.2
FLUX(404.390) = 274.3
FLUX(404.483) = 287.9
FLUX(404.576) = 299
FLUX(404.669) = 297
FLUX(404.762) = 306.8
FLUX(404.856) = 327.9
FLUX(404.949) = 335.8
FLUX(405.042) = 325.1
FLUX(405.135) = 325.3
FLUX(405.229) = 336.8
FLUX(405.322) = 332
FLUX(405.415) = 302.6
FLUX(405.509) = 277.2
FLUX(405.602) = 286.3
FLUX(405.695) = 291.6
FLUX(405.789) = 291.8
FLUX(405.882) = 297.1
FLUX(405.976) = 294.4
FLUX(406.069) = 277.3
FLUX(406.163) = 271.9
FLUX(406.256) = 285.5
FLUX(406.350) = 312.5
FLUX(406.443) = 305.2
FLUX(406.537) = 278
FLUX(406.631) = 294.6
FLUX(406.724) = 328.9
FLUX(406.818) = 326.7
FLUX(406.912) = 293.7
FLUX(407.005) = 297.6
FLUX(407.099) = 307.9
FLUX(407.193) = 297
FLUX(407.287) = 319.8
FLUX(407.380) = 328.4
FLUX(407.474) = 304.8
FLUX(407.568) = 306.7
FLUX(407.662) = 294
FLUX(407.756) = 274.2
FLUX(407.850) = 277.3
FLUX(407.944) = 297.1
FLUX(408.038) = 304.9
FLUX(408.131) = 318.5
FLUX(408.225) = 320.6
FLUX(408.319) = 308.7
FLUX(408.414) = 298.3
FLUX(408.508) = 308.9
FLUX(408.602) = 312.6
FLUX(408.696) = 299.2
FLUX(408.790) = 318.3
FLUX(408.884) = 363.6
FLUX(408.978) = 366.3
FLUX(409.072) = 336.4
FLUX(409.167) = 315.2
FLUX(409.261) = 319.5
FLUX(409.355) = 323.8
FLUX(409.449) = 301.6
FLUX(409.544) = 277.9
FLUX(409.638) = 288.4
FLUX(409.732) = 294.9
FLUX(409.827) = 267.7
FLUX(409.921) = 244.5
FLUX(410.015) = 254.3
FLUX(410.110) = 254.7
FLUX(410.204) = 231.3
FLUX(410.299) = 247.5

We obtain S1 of 1.70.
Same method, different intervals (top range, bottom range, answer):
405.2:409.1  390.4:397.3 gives 1.69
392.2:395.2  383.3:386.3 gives 0.91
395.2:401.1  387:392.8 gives 1.25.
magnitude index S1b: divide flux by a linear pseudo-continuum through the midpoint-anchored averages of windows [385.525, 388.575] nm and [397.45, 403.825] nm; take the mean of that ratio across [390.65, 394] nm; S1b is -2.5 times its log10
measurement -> 0.26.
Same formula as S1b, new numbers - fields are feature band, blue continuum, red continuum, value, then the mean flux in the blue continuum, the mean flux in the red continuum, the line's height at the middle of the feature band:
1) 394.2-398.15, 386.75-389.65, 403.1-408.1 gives 0.18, 188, 304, 241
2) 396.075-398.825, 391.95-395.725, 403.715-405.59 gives 0.12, 183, 311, 226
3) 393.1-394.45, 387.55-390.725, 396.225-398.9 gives 0.49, 202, 205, 204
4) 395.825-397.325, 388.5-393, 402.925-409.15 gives 0.48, 214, 307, 249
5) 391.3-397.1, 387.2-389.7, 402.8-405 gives 0.20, 183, 305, 228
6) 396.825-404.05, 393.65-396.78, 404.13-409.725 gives -0.13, 207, 306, 251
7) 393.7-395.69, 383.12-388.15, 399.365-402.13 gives 0.23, 191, 316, 266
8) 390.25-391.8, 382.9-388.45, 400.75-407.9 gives -0.10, 189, 307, 223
